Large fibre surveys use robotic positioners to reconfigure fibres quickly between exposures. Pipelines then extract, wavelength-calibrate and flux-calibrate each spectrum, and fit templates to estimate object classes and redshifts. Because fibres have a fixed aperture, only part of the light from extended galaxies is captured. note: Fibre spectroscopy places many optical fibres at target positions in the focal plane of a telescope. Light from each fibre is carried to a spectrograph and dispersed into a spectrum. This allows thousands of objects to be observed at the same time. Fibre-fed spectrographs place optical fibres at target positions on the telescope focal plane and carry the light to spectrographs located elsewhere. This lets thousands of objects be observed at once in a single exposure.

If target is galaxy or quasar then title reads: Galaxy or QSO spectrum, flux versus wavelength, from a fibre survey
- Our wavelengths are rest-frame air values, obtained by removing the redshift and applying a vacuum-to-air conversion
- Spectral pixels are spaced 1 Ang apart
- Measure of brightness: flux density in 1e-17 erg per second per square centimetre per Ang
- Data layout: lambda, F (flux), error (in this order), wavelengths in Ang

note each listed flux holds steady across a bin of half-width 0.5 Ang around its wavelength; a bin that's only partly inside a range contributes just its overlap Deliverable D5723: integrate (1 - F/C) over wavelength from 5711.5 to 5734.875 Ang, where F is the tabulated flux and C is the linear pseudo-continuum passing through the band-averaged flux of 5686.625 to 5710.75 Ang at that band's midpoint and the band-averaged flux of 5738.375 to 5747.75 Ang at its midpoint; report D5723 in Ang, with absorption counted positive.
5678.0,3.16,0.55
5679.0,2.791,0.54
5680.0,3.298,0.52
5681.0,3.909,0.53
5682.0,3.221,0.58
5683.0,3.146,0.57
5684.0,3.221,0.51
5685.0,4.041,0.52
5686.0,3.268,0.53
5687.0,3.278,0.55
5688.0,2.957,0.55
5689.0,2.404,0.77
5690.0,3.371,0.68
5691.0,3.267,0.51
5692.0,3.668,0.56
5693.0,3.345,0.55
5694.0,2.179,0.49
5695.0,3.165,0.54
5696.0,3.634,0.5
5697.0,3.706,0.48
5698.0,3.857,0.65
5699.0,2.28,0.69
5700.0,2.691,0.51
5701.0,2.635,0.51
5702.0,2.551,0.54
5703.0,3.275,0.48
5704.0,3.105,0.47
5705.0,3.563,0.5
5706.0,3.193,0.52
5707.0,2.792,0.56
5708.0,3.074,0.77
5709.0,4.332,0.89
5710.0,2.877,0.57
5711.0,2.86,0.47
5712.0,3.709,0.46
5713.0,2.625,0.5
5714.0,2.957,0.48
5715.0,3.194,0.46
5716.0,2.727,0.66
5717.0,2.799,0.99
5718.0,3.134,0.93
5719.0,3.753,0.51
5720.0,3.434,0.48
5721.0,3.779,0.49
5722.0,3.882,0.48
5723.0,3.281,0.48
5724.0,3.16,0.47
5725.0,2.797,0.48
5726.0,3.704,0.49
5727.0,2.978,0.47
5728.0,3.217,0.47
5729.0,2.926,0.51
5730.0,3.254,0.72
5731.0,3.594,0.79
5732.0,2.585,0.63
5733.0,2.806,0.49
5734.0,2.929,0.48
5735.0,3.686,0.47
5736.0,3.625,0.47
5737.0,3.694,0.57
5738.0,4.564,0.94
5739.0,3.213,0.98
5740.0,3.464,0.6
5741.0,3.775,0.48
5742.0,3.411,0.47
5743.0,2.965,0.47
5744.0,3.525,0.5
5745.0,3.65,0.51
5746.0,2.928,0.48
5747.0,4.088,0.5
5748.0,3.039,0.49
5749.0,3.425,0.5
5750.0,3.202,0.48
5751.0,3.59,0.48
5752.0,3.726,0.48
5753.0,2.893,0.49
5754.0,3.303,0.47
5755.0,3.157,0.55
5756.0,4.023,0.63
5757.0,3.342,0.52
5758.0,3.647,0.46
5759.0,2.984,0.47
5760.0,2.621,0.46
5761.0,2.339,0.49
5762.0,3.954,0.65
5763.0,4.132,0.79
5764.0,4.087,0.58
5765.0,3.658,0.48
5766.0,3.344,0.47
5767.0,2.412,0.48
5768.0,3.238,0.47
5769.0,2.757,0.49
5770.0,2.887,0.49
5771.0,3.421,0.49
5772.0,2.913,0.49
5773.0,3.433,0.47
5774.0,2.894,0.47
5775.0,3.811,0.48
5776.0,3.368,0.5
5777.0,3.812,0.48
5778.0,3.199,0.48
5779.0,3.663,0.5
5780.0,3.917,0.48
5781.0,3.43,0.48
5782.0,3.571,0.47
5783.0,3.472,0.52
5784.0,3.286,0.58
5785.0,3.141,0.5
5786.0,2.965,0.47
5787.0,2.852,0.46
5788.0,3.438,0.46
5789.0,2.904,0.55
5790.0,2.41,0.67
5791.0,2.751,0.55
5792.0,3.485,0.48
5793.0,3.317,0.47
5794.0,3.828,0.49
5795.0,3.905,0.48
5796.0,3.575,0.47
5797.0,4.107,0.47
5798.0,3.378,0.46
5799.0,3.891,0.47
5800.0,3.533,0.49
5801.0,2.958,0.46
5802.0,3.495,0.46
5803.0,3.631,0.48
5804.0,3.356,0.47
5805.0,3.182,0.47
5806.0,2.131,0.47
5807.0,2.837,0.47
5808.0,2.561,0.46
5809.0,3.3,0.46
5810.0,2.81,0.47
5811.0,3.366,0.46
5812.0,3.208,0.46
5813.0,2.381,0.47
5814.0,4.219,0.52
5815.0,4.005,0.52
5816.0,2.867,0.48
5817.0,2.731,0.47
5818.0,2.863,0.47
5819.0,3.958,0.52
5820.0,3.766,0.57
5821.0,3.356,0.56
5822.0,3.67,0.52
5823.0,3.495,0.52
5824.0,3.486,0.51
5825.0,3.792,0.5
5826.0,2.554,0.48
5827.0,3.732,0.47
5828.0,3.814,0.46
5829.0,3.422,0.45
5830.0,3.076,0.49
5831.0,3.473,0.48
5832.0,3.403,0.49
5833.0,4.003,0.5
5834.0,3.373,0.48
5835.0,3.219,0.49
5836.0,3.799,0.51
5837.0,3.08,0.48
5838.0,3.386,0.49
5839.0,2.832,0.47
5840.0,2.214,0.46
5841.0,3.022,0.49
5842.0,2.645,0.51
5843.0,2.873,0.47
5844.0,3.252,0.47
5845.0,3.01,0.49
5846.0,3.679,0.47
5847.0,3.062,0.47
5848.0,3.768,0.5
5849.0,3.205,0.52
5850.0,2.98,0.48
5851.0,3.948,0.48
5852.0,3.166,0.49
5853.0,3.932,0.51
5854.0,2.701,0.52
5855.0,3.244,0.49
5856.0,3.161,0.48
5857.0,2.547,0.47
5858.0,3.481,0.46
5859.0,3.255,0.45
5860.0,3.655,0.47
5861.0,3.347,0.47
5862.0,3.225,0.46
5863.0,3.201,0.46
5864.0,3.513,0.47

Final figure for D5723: 0.8 Ang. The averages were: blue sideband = 3.13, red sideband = 3.45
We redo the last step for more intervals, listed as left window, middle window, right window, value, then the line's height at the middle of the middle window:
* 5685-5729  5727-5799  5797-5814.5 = -3.4 Ang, 3.2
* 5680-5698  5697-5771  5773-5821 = 0.7 Ang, 3.3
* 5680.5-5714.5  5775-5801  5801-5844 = -1.5 Ang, 3.23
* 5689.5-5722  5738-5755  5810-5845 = -1.0 Ang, 3.22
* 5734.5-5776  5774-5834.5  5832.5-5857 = -1.1 Ang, 3.29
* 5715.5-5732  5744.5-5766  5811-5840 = -0.8 Ang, 3.29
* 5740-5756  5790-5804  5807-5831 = -0.6 Ang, 3.34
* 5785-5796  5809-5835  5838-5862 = -1.6 Ang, 3.19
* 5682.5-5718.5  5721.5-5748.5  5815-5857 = -1.6 Ang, 3.18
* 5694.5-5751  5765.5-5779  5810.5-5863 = 0.3 Ang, 3.28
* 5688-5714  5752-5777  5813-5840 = -0.3 Ang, 3.26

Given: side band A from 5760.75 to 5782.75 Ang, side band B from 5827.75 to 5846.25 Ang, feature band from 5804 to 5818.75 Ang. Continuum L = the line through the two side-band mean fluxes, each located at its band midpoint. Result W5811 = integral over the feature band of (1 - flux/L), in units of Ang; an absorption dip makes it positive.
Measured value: 1.0 Ang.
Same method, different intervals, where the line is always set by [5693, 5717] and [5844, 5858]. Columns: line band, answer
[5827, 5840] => -0.5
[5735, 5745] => -1.5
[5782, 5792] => 0.4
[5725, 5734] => 0.0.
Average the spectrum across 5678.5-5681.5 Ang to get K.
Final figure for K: 3.33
